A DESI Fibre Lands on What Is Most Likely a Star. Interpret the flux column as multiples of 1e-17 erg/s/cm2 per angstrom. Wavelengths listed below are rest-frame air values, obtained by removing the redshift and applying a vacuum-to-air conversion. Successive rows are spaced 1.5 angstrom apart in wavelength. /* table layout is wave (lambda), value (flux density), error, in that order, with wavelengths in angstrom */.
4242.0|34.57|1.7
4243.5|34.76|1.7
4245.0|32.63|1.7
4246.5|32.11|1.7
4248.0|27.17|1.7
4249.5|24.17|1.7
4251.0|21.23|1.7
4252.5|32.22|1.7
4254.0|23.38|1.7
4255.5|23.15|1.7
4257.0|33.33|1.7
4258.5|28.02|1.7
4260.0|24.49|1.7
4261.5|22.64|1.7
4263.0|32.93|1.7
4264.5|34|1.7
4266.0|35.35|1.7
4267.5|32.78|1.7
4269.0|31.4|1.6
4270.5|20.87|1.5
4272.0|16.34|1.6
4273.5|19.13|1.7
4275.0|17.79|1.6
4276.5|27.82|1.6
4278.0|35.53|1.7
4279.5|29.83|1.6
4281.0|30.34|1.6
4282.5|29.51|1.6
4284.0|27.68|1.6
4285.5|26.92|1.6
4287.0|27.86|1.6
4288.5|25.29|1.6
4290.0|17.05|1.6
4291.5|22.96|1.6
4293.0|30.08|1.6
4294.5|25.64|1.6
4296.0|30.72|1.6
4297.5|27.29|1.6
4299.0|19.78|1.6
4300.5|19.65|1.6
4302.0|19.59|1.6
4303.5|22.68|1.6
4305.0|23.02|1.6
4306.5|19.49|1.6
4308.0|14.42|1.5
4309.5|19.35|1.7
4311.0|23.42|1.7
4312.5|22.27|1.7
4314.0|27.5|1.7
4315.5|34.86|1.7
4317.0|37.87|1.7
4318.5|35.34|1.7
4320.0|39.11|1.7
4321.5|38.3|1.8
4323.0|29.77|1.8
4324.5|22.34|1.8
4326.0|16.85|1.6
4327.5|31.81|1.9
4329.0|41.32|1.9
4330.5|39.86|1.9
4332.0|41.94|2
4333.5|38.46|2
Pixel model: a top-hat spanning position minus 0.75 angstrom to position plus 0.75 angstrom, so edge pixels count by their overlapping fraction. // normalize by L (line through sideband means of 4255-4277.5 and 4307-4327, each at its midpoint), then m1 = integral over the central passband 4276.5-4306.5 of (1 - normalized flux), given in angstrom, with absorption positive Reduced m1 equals 1.65 angstrom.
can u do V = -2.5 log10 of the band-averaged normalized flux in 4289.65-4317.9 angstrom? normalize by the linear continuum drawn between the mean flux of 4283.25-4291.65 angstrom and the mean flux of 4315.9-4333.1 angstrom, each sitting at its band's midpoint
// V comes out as 0.19 mag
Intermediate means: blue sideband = 24.7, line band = 24.2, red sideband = 34.2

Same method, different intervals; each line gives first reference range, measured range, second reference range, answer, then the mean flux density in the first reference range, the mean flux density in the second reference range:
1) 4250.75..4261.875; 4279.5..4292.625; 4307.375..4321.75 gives 0.06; 26.4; 29.1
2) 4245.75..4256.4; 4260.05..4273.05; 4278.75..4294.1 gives -0.06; 26.3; 26.7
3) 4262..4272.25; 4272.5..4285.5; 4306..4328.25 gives 0.08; 29.6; 27.6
